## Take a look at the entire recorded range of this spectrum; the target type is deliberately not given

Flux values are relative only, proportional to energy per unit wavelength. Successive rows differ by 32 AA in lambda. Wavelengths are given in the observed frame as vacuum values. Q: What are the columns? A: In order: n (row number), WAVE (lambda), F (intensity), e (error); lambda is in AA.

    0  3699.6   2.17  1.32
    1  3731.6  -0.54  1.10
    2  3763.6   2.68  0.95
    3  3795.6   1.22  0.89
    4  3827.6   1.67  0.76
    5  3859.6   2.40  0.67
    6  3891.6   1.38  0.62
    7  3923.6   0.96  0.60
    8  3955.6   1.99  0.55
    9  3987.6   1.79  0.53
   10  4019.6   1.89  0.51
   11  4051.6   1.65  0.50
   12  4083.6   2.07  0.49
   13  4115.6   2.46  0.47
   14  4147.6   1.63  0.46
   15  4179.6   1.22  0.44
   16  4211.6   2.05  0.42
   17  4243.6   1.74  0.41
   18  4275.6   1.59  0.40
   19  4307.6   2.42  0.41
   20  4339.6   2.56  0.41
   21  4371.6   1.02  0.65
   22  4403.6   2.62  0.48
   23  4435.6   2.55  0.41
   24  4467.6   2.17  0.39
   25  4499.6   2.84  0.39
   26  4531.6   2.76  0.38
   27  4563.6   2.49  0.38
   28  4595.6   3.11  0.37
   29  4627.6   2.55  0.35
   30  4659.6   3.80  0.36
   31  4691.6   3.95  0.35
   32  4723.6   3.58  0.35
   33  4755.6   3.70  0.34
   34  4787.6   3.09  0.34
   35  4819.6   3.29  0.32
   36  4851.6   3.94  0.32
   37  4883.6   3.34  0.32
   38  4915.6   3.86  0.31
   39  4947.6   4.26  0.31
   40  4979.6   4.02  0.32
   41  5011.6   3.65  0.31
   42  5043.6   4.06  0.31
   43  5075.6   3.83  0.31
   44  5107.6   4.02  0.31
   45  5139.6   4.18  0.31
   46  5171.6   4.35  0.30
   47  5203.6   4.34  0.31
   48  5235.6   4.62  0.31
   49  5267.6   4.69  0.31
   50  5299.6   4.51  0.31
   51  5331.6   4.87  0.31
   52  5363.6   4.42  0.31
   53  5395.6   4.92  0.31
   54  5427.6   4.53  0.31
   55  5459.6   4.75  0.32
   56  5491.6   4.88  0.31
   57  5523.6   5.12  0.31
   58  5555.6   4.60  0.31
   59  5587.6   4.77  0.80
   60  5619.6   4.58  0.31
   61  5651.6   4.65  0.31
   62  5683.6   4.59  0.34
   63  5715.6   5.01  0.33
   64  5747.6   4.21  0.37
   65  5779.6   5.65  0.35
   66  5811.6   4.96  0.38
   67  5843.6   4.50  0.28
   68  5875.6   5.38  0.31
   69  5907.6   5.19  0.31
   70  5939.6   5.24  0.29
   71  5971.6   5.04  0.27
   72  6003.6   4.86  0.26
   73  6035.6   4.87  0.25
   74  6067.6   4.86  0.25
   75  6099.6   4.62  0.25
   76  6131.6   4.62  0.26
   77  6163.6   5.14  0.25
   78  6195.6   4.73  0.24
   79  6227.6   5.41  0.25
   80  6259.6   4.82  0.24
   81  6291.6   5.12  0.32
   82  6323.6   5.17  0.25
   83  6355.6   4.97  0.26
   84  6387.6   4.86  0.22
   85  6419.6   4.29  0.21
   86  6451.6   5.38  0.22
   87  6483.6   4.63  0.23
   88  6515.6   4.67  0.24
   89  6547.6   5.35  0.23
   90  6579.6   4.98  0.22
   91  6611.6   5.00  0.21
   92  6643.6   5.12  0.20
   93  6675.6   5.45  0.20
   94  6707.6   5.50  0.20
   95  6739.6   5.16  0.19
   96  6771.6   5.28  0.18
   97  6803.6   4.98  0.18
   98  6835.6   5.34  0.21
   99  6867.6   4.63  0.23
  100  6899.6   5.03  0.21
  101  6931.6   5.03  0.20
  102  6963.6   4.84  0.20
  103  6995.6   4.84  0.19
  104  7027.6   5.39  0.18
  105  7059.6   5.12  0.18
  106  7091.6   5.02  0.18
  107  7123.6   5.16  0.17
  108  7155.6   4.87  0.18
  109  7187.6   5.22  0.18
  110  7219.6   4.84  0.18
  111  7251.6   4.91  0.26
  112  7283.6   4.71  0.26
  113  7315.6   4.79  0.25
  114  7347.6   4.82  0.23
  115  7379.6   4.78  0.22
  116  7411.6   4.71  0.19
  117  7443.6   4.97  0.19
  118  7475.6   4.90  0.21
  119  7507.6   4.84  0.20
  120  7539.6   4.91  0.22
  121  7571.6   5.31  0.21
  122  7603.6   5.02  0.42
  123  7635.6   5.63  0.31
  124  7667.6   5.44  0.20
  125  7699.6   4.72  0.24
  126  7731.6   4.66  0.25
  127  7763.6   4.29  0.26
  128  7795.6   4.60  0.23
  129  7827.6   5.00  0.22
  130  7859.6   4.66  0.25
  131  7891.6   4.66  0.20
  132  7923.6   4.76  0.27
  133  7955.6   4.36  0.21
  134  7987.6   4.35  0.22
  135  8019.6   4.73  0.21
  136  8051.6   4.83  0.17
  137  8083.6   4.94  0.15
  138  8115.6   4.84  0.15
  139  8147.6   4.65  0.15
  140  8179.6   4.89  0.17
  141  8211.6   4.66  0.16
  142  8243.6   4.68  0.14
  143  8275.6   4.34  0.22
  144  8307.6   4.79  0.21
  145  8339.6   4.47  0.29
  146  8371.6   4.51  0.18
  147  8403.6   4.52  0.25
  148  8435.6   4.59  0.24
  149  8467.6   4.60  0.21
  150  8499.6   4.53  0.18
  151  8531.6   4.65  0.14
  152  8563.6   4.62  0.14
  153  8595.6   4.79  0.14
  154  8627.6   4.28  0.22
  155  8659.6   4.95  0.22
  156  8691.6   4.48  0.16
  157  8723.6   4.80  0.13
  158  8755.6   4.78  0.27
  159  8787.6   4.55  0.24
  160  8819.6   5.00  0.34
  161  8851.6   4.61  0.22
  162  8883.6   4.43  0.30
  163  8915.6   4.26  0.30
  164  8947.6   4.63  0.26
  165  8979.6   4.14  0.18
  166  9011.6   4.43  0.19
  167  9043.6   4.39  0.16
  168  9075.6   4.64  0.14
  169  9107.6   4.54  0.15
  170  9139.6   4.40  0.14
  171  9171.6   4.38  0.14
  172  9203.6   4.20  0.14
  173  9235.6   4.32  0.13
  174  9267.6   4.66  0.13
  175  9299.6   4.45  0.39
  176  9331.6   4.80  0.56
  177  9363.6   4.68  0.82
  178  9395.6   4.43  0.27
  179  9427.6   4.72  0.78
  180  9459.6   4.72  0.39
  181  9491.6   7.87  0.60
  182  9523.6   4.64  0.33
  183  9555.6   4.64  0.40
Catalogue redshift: 0.16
